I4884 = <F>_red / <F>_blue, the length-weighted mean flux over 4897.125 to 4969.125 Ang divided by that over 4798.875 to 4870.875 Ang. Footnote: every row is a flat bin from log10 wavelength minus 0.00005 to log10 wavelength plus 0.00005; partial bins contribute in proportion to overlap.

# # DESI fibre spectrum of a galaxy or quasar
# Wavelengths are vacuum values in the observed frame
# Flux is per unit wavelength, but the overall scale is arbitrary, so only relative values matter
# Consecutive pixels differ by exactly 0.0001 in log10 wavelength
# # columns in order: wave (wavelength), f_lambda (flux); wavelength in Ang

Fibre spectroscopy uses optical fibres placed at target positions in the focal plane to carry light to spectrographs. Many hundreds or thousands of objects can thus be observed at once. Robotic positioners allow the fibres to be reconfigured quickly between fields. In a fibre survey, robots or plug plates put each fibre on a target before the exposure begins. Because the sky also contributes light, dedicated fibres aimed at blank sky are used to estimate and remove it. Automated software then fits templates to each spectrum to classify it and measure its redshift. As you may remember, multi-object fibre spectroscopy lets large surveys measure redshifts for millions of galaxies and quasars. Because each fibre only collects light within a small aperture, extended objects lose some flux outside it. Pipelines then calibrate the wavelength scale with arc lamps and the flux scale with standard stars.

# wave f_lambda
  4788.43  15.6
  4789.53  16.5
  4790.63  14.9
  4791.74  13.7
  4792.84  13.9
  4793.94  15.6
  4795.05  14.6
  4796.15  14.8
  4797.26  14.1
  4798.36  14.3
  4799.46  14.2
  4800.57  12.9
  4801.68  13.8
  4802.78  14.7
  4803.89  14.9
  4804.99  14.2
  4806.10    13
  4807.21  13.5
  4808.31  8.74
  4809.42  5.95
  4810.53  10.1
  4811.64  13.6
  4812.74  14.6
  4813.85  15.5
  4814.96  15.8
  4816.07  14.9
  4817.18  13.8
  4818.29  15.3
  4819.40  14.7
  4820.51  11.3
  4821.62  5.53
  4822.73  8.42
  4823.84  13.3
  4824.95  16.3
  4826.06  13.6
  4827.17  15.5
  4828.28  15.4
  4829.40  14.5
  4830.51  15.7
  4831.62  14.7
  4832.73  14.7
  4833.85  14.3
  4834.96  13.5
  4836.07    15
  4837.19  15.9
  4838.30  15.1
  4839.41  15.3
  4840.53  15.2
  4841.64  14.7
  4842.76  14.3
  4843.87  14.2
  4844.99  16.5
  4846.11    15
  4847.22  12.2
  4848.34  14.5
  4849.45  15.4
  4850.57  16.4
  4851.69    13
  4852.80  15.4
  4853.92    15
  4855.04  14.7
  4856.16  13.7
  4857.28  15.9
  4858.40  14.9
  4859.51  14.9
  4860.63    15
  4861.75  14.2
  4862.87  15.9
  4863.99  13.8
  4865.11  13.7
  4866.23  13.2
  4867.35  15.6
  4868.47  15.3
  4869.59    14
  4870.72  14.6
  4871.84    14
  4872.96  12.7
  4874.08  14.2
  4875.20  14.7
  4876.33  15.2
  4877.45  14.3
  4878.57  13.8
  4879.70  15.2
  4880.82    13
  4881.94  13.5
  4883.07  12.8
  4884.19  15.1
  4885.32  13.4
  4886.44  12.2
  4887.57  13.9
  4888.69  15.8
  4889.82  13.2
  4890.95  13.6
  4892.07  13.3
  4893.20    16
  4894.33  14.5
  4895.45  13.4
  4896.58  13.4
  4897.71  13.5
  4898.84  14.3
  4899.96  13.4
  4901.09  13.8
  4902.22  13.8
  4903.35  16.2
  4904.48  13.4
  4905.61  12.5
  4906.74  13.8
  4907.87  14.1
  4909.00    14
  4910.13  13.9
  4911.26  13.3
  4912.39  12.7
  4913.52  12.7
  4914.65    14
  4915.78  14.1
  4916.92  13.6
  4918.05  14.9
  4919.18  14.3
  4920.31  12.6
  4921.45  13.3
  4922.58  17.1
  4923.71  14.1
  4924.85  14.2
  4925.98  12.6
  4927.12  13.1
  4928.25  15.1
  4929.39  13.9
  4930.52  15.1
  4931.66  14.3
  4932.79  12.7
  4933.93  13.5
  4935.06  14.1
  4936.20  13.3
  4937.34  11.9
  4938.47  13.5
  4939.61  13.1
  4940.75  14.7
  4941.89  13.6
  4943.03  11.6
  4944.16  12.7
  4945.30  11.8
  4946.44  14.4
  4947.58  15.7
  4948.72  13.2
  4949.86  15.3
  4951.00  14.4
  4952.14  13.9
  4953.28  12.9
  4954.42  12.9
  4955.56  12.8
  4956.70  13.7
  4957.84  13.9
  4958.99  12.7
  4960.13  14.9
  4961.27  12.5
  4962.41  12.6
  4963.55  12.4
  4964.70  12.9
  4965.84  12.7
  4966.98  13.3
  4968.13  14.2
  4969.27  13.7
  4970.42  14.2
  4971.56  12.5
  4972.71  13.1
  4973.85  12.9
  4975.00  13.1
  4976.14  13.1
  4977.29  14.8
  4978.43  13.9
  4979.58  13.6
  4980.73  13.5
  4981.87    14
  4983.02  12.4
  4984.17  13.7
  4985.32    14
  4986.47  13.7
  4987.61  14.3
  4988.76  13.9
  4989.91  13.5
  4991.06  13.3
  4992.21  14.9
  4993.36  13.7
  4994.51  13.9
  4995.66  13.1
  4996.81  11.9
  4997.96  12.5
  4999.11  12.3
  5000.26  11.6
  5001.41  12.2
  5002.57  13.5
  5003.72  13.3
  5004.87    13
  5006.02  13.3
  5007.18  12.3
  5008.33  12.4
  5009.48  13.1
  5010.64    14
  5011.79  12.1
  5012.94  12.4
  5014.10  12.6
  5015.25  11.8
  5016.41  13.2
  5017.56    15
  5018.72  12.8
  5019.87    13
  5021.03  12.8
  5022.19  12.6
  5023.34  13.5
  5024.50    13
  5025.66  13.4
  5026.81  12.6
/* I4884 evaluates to 0.97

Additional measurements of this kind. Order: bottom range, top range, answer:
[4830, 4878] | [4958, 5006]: 0.91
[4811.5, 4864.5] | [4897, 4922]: 0.95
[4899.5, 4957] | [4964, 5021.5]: 0.96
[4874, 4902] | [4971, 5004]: 0.95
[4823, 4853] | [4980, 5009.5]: 0.90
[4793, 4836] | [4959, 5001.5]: 0.98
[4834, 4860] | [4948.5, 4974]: 0.90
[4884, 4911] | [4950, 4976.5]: 0.96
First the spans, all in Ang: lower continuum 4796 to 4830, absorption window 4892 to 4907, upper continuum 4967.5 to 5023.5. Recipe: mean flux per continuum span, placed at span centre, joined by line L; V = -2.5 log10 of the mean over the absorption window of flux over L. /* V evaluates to -0.06 mag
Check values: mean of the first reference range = 13.2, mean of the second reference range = 13.2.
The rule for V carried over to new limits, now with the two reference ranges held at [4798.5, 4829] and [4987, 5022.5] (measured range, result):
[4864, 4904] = -0.08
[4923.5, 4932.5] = -0.07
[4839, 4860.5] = -0.13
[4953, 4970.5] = -0.02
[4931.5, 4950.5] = -0.03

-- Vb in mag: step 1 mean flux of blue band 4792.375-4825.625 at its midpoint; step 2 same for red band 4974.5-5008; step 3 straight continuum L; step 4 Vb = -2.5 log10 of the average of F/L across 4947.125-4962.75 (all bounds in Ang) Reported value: -0.031 mag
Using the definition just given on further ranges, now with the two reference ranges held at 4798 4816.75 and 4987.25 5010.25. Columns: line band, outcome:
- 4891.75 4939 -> -0.056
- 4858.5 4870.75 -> -0.110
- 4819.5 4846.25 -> -0.070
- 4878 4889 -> -0.054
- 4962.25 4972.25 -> -0.006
